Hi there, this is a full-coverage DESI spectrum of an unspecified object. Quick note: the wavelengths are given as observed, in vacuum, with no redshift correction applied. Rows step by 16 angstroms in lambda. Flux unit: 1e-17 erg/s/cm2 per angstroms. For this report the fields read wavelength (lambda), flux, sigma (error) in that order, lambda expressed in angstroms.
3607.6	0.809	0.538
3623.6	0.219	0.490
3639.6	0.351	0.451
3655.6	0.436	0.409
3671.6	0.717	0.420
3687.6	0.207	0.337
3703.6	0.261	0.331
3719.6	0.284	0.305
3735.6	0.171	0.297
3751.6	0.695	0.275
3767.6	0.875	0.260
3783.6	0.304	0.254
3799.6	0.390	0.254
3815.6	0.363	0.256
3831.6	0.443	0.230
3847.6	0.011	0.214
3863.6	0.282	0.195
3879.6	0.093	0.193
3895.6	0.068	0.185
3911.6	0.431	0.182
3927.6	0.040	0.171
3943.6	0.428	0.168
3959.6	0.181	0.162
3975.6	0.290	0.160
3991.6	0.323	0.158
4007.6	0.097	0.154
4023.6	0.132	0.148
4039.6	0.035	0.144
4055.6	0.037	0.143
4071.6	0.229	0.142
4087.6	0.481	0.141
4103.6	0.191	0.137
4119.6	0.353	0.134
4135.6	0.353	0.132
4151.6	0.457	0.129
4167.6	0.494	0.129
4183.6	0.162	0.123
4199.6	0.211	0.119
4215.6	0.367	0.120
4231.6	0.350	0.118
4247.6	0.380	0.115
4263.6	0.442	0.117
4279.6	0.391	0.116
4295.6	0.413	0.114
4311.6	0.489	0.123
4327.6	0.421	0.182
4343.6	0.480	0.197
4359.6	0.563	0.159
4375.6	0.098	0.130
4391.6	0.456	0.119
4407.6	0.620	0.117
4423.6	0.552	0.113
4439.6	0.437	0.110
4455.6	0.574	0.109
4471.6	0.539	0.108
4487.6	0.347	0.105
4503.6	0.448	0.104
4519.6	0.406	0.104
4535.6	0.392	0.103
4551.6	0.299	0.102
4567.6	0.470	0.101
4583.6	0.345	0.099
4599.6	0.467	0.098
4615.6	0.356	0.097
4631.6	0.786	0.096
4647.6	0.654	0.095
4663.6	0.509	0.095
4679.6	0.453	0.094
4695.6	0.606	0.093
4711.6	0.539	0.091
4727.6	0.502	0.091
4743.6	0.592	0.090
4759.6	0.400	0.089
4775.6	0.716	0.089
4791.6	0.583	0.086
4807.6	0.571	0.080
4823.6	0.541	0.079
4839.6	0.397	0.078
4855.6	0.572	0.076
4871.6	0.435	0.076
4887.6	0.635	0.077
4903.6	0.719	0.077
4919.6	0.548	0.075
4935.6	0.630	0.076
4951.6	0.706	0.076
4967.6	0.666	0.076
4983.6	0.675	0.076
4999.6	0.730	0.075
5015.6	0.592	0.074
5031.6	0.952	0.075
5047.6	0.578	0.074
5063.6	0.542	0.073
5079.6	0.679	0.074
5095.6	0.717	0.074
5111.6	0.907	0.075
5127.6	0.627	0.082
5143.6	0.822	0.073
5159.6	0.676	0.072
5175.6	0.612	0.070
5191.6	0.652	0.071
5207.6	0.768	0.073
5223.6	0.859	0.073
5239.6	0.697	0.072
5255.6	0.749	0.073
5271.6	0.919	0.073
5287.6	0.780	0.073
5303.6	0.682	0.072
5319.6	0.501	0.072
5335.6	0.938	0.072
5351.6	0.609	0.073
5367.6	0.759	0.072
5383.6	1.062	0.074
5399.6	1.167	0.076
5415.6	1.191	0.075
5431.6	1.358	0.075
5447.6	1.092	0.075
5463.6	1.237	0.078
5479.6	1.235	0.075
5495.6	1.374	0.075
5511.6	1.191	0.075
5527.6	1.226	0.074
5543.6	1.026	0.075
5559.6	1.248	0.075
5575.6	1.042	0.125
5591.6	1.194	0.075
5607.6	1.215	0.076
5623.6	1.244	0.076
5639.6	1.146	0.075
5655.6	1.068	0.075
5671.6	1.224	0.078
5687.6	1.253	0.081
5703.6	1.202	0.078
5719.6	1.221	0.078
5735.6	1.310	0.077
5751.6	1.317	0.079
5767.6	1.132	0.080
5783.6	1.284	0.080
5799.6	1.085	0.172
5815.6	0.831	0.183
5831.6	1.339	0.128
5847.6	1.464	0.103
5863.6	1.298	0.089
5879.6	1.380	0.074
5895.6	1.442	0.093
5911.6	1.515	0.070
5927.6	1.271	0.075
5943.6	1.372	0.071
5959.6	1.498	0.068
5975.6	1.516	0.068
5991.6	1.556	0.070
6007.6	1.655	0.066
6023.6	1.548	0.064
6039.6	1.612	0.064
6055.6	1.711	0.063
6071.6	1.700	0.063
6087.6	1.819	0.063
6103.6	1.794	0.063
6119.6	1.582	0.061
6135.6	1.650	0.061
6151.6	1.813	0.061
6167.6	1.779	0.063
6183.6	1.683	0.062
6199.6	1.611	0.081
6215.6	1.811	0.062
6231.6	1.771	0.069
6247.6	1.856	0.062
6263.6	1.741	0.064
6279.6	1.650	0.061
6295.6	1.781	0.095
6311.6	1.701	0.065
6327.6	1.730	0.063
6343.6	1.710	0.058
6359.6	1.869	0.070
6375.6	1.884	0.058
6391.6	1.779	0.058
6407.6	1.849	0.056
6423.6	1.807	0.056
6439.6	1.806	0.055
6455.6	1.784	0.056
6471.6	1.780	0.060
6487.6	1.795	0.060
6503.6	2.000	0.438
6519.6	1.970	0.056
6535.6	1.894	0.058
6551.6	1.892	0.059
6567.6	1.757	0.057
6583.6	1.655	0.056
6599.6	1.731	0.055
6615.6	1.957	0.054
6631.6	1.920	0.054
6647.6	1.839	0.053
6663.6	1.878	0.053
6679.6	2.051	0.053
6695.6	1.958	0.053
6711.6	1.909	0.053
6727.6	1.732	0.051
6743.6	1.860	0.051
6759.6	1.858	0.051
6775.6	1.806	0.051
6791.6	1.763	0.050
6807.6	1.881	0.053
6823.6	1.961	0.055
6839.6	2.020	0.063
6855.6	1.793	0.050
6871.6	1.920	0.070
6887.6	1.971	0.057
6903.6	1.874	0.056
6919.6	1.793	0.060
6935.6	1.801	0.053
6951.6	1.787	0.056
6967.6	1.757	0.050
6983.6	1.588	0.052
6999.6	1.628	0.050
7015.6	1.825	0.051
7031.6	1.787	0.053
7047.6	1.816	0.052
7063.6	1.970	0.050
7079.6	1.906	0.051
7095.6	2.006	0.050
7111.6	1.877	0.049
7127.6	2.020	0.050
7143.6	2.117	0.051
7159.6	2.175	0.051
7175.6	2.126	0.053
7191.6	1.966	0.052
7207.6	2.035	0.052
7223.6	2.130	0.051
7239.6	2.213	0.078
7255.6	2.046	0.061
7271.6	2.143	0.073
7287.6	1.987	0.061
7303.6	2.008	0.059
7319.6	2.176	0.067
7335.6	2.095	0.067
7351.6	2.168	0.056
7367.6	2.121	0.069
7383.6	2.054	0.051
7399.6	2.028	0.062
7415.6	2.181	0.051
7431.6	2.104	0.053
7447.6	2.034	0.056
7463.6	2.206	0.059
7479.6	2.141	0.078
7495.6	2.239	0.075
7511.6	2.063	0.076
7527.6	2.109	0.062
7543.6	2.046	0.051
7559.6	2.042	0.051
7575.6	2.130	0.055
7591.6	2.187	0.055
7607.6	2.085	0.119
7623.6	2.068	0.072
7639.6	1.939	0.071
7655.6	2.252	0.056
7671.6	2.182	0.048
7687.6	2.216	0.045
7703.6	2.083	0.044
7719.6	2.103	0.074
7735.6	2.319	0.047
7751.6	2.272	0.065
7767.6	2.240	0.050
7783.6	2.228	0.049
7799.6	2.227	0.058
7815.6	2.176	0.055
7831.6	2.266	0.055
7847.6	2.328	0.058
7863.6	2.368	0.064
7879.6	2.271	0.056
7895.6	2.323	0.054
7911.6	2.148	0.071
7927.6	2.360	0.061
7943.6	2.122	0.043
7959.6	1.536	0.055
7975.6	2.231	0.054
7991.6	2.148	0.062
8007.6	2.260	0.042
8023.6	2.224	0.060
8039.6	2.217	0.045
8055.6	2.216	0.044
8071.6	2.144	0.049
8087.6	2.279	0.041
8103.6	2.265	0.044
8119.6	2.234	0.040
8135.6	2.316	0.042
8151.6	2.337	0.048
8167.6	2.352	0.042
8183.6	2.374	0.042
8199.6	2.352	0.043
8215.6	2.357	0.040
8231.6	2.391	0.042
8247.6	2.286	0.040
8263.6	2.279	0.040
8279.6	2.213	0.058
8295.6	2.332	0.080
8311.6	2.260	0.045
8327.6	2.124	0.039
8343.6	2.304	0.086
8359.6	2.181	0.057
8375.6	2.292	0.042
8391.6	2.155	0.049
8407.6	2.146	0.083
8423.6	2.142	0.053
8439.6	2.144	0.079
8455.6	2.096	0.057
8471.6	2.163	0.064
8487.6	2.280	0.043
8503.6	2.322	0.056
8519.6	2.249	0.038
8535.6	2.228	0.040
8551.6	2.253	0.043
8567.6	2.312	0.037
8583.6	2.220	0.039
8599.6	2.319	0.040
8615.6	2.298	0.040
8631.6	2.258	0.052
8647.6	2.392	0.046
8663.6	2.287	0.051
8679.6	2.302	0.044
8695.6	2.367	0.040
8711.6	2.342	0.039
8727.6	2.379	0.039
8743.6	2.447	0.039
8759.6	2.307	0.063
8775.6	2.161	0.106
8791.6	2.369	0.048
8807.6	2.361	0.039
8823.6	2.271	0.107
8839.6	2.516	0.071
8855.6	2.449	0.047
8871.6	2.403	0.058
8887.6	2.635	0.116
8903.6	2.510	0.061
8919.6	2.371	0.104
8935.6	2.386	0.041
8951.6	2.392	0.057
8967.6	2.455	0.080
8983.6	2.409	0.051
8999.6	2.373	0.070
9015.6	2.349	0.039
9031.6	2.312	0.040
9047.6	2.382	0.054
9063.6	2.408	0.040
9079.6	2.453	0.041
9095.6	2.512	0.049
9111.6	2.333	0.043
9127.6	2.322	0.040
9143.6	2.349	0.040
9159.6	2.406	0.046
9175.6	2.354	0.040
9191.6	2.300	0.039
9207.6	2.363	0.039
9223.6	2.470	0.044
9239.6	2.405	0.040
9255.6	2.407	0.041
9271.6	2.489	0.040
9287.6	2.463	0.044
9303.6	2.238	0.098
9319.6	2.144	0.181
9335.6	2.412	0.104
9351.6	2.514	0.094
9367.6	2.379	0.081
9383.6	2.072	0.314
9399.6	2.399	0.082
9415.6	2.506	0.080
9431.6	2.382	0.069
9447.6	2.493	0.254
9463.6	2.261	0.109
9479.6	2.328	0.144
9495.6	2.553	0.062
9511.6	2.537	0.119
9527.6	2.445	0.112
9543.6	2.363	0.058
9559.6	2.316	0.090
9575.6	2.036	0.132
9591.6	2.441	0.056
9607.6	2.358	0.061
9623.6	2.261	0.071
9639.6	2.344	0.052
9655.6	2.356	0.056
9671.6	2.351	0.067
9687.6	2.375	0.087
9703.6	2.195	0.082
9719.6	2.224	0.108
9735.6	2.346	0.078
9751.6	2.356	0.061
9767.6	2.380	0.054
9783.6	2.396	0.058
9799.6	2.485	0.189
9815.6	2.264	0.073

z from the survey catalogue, 0.35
